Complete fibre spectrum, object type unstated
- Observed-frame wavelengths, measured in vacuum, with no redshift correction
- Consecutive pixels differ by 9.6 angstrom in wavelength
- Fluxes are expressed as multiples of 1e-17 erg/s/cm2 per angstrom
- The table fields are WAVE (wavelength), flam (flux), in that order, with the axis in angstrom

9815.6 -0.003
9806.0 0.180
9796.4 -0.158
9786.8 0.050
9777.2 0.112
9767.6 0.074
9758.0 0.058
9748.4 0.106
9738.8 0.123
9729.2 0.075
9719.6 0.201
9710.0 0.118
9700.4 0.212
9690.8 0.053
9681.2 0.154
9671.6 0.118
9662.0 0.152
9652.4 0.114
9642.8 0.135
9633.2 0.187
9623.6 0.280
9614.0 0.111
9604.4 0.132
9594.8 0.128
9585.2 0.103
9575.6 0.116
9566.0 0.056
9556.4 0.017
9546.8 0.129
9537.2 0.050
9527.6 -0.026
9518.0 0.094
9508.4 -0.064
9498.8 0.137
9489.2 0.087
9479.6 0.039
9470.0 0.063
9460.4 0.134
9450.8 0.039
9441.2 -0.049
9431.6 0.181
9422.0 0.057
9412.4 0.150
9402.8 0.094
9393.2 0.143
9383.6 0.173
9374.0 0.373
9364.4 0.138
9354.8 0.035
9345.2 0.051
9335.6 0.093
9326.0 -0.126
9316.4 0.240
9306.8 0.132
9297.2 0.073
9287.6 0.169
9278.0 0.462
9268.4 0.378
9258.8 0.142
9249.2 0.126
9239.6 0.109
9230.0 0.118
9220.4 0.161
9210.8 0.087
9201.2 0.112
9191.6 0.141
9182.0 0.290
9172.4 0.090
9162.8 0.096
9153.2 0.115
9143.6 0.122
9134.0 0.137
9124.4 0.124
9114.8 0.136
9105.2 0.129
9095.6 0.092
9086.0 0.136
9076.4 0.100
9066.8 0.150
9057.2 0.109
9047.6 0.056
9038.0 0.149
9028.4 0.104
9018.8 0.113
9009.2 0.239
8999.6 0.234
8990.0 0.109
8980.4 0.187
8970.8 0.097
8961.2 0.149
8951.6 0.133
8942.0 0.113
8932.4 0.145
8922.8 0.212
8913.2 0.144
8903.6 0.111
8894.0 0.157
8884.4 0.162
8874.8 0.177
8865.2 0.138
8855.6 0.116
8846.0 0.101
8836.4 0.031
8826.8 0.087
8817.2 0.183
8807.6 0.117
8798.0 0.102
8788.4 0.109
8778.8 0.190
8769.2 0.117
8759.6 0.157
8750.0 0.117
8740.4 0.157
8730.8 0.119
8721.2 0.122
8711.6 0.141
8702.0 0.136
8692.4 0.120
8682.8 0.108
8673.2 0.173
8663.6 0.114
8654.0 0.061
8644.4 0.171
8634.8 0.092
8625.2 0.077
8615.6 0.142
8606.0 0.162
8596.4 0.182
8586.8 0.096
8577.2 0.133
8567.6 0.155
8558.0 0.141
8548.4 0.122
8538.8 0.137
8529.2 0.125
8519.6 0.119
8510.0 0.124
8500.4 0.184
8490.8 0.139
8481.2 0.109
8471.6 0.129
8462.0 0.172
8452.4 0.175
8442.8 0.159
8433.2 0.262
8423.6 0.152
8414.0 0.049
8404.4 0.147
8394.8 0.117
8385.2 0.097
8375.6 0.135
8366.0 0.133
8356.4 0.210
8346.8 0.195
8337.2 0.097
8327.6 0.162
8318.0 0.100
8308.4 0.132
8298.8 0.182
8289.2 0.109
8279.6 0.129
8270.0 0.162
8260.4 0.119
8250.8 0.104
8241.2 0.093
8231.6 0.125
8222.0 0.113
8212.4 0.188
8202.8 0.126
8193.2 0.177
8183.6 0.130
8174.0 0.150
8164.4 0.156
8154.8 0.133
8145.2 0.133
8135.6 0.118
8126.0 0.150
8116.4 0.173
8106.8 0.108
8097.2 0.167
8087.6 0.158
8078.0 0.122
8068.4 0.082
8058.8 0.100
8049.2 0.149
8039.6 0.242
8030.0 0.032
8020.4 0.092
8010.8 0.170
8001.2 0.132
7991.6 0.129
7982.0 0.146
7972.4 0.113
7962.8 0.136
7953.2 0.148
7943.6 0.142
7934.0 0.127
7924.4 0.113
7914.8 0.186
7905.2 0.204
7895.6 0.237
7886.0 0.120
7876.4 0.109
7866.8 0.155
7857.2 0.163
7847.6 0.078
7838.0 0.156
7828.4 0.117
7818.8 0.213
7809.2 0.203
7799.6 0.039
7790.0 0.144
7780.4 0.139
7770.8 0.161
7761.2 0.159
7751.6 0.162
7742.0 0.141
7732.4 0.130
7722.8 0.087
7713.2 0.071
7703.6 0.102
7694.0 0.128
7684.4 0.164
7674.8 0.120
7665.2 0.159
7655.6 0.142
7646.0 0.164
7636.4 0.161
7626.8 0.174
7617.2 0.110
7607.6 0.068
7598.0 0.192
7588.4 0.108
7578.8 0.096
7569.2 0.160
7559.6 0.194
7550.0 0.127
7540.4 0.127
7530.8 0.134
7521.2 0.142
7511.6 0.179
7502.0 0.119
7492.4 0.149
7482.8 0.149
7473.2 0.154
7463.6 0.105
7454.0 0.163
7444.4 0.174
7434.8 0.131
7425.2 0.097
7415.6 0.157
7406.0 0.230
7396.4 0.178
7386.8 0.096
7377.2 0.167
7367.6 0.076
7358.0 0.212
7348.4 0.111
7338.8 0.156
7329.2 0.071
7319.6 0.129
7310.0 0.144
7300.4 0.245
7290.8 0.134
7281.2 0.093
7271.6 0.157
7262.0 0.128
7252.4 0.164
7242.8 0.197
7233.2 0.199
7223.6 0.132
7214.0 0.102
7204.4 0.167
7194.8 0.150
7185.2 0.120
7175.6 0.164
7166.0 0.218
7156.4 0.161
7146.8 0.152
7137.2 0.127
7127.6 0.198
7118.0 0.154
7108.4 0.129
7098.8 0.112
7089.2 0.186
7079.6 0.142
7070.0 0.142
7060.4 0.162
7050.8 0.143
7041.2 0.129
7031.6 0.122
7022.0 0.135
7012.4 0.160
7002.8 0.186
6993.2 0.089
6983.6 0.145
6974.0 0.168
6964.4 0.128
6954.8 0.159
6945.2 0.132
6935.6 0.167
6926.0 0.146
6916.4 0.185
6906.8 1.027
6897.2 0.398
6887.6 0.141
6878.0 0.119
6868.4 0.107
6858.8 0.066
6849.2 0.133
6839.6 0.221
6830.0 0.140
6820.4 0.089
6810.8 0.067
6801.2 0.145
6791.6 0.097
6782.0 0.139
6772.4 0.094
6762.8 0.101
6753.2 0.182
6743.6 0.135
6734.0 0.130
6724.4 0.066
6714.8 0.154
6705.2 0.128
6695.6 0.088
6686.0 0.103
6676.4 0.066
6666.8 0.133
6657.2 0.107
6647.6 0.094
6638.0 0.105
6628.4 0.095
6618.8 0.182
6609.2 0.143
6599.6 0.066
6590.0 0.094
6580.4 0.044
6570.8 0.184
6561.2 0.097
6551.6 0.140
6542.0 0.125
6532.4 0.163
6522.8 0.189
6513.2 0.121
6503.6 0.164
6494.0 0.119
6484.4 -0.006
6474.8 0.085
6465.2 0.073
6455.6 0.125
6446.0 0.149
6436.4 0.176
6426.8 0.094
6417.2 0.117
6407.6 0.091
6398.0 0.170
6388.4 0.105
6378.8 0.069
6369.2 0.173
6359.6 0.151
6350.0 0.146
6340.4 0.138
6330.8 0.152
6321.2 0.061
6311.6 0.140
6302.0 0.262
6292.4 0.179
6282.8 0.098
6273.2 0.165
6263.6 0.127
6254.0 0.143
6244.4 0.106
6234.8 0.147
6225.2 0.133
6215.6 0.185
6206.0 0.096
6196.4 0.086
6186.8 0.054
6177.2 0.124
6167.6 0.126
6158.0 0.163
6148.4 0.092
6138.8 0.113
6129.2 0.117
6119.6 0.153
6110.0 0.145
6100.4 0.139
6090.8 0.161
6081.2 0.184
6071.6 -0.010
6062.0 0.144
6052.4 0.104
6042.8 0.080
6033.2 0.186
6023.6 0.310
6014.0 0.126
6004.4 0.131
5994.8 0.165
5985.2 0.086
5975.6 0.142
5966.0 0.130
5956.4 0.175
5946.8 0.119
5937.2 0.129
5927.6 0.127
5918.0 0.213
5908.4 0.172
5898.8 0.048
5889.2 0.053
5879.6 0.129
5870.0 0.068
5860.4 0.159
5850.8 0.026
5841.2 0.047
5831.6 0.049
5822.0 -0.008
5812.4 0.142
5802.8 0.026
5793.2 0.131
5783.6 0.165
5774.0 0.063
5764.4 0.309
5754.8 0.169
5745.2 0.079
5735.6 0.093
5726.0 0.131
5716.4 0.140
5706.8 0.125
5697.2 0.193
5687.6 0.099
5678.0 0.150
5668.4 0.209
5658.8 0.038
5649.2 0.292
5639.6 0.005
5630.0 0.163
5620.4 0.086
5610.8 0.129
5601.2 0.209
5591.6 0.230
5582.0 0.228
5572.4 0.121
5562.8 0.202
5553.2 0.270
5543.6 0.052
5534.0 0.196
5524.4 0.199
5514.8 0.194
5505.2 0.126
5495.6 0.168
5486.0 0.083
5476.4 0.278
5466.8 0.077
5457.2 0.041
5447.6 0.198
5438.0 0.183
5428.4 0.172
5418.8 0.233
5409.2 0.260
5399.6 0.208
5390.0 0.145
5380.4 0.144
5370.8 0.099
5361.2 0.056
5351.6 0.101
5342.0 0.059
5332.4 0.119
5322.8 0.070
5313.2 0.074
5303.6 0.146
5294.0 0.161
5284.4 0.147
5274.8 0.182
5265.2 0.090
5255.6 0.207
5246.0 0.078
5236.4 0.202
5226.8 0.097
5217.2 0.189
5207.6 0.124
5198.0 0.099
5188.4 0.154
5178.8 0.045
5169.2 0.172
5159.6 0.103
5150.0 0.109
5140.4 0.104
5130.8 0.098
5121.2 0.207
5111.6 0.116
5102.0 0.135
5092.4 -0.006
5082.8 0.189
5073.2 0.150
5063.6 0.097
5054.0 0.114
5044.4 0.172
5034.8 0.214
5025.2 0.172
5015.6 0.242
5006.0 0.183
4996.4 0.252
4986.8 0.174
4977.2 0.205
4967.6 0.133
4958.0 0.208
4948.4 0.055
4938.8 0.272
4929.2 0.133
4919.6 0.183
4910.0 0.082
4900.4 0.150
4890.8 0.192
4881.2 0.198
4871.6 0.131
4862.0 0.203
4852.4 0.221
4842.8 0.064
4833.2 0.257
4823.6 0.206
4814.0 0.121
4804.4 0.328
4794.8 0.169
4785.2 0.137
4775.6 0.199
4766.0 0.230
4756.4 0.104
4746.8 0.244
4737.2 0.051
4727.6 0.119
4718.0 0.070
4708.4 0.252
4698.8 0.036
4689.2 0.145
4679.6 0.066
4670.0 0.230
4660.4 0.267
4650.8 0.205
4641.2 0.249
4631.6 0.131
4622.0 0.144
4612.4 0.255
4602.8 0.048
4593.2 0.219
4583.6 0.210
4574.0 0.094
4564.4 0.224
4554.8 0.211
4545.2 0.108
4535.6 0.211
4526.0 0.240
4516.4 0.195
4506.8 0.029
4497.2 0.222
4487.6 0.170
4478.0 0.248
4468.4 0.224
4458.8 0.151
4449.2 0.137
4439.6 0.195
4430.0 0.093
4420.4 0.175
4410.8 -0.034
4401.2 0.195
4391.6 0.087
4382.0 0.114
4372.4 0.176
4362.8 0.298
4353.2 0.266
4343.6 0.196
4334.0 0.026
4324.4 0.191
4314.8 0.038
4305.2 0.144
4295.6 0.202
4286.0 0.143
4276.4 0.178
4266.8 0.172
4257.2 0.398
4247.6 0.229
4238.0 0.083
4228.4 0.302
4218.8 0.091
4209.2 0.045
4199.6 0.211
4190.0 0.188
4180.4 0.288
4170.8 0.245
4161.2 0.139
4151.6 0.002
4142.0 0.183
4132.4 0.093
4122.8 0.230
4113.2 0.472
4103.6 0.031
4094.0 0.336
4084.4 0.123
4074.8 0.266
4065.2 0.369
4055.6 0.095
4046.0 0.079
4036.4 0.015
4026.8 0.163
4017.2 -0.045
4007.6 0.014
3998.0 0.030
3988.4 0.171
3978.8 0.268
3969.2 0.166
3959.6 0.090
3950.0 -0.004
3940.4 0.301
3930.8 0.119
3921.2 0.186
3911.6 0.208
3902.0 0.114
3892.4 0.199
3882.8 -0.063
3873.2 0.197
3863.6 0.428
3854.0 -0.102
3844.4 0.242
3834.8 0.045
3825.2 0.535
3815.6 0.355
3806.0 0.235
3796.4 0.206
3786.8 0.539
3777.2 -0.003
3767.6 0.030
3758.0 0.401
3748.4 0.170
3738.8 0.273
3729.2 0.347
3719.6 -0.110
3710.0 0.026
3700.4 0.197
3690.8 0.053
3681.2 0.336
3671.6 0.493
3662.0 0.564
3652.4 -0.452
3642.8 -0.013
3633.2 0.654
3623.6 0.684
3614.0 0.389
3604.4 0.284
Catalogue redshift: 0.85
